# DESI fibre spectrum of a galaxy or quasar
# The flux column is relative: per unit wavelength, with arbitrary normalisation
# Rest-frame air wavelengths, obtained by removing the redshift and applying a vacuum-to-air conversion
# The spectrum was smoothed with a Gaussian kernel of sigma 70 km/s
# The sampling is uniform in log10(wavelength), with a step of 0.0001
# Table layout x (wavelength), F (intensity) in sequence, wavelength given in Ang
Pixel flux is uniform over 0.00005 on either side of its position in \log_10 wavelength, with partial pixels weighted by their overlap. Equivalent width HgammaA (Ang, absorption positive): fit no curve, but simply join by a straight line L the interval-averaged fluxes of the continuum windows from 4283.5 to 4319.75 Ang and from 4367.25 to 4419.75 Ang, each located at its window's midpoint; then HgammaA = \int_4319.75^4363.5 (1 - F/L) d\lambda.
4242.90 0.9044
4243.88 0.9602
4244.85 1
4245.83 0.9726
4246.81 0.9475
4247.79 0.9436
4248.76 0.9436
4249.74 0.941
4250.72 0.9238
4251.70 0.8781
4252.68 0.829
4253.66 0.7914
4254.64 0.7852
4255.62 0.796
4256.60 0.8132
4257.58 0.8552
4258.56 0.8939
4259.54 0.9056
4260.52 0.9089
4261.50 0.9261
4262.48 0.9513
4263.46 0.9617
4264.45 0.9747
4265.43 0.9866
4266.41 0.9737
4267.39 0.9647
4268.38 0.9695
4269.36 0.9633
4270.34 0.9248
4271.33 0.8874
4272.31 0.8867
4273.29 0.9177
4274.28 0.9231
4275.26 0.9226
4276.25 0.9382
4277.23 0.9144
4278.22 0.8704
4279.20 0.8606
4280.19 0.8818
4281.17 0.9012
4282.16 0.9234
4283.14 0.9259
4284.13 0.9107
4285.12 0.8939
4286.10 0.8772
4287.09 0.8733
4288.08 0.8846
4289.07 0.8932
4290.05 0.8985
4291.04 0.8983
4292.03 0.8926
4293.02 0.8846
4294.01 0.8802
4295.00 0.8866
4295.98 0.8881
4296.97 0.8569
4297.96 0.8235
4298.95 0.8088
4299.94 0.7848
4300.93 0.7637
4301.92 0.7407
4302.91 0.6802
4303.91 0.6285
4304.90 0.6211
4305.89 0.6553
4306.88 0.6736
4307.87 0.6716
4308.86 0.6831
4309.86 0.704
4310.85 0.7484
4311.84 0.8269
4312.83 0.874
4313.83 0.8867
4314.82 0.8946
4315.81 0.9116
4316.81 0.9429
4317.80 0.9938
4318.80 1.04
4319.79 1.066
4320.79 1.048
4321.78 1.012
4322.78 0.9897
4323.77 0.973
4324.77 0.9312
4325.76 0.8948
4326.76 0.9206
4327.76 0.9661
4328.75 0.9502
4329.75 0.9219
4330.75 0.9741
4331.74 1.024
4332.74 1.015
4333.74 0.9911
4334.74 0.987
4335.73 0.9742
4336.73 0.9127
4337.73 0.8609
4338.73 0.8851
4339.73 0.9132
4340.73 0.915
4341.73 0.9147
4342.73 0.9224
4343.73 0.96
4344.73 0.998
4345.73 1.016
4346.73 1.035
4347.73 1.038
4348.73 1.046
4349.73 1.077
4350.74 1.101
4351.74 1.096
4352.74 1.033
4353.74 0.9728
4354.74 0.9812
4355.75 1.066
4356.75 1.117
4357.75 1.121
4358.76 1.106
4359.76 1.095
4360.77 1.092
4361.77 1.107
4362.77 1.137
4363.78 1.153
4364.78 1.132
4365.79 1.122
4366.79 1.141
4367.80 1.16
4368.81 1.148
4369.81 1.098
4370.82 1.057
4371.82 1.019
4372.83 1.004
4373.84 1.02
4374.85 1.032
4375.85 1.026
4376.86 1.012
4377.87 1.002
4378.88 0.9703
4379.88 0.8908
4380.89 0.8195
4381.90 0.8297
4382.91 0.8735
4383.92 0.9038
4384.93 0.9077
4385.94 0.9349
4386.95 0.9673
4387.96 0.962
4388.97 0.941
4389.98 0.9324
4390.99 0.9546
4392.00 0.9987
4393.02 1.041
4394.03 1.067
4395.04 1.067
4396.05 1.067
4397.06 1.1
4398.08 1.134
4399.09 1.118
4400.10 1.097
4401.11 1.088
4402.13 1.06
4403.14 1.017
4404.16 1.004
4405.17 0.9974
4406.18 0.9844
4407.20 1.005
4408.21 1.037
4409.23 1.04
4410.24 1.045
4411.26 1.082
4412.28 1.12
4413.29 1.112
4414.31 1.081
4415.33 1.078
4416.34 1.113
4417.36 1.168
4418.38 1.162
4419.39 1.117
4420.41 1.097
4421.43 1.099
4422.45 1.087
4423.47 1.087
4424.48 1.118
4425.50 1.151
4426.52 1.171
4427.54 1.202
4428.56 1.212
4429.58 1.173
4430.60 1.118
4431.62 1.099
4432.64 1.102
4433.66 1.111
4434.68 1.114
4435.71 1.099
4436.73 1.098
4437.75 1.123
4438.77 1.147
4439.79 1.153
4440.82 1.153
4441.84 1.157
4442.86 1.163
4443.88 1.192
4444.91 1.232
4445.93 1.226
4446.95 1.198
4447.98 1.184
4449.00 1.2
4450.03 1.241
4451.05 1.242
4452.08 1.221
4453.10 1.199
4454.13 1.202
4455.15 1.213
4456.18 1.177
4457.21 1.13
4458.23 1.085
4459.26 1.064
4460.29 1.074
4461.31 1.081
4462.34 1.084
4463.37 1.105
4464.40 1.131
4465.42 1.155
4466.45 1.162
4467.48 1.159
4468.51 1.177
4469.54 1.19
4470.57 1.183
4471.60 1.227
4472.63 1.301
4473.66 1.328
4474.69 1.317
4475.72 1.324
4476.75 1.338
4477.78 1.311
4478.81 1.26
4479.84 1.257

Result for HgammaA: -4.1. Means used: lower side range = 0.83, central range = 1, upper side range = 1.03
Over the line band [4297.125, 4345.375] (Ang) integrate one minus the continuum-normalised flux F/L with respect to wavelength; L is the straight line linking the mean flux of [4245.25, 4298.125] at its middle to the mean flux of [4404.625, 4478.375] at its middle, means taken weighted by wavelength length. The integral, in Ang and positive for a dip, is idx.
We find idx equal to 4.7 Ang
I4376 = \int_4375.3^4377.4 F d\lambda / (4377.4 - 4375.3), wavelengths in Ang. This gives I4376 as 1.02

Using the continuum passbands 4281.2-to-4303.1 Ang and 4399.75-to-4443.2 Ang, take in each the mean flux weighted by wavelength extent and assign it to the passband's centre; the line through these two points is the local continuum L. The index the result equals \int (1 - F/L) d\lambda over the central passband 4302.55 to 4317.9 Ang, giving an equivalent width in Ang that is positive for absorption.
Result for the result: 2.2 Ang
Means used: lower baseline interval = 0.861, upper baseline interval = 1.1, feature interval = 0.77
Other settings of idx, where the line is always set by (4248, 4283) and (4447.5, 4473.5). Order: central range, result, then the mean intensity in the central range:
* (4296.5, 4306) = 2.1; 0.739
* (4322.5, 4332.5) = 0.3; 0.956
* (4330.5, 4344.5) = 0.8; 0.947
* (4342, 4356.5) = -0.1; 1.02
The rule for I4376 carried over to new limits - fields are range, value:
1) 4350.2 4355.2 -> 1.04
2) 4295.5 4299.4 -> 0.844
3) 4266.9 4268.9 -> 0.966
